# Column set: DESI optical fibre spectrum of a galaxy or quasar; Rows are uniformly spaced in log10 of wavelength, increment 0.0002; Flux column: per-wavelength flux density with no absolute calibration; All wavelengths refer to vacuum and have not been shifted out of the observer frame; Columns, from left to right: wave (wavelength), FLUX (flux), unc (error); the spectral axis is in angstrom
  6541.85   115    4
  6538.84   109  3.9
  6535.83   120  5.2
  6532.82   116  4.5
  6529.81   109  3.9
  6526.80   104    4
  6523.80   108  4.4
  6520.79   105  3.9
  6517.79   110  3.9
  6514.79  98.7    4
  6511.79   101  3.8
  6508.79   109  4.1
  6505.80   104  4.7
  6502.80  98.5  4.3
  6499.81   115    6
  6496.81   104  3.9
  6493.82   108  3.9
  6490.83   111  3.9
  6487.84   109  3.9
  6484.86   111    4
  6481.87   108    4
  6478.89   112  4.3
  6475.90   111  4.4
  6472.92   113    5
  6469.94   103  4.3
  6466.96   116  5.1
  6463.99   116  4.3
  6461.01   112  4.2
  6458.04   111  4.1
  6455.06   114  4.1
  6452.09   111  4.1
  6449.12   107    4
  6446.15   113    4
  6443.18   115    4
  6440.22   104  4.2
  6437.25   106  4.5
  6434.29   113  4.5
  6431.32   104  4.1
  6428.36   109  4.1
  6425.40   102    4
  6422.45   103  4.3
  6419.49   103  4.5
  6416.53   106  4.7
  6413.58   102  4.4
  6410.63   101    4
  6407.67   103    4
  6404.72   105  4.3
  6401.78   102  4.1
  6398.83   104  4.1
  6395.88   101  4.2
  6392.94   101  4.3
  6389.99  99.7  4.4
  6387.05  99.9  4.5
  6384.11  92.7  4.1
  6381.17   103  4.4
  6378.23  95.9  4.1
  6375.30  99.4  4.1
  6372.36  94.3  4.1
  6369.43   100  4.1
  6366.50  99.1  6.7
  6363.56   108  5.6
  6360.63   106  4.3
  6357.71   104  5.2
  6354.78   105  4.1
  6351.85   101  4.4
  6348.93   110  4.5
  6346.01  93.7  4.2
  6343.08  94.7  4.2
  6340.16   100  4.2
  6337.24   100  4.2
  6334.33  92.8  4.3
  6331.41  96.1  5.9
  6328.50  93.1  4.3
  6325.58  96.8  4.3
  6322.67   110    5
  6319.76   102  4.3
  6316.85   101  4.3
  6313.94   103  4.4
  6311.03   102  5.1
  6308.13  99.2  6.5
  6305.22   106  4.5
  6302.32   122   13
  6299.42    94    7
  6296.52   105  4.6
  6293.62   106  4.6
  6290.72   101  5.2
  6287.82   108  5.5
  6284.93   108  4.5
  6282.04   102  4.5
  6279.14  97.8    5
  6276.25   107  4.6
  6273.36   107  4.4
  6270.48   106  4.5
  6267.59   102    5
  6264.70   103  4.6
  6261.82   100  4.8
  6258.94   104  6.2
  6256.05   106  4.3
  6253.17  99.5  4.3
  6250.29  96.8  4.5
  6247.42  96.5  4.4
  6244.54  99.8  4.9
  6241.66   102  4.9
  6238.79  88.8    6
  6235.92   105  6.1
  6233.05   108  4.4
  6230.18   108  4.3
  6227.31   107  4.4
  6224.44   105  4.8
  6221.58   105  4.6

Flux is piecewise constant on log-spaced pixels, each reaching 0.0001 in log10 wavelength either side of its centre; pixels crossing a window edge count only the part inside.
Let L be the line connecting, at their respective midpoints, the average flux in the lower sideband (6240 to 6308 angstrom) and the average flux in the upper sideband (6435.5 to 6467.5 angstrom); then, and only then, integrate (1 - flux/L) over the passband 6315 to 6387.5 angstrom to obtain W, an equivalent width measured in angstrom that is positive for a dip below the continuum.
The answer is 4.6 angstrom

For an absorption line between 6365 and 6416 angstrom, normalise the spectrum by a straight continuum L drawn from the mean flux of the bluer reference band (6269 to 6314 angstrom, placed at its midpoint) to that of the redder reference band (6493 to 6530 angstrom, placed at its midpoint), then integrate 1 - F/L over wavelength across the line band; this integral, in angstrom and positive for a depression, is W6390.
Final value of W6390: 2.3 angstrom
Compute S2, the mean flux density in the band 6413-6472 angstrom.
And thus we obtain 109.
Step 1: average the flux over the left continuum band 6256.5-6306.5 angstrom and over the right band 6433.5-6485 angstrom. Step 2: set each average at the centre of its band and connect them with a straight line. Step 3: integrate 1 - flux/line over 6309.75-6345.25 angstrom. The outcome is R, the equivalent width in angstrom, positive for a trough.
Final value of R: 2.37 angstrom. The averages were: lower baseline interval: 105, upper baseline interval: 111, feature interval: 99.1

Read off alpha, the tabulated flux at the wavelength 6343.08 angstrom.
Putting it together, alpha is 94.7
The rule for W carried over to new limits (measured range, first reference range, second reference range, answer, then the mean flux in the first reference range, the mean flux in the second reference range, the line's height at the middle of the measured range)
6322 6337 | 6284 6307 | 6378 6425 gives 1.1 angstrom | 106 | 102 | 105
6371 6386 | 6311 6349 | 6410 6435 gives 0.7 angstrom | 99.2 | 105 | 102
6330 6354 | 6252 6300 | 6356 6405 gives 0.7 angstrom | 103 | 101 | 102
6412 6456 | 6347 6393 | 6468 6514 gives -1.1 angstrom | 101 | 108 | 105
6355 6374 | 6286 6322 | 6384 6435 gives 0.3 angstrom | 104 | 103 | 104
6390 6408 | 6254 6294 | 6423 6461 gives 0.9 angstrom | 104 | 109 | 108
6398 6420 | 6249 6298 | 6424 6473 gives 1.1 angstrom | 103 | 110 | 108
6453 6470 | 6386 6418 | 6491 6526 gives -1.4 angstrom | 102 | 106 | 104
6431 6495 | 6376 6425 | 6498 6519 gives -4.3 angstrom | 101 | 105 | 104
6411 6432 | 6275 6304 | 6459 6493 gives 1.0 angstrom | 105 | 111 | 109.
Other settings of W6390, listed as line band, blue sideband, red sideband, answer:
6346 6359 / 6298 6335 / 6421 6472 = 0.00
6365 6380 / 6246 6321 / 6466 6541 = 1.07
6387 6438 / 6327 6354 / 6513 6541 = -0.69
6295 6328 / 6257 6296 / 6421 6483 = 0.54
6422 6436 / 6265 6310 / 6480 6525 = -0.06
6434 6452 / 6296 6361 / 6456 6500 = -0.18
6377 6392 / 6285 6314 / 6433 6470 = 1.38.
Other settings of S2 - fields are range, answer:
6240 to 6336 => 102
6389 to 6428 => 103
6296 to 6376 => 101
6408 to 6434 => 104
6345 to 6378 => 102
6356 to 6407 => 101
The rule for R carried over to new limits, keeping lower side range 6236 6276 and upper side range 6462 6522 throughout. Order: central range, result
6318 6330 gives 0.3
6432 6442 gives -0.1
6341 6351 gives 0.4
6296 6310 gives -0.3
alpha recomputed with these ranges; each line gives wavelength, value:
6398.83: 104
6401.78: 102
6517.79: 110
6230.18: 108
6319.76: 102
